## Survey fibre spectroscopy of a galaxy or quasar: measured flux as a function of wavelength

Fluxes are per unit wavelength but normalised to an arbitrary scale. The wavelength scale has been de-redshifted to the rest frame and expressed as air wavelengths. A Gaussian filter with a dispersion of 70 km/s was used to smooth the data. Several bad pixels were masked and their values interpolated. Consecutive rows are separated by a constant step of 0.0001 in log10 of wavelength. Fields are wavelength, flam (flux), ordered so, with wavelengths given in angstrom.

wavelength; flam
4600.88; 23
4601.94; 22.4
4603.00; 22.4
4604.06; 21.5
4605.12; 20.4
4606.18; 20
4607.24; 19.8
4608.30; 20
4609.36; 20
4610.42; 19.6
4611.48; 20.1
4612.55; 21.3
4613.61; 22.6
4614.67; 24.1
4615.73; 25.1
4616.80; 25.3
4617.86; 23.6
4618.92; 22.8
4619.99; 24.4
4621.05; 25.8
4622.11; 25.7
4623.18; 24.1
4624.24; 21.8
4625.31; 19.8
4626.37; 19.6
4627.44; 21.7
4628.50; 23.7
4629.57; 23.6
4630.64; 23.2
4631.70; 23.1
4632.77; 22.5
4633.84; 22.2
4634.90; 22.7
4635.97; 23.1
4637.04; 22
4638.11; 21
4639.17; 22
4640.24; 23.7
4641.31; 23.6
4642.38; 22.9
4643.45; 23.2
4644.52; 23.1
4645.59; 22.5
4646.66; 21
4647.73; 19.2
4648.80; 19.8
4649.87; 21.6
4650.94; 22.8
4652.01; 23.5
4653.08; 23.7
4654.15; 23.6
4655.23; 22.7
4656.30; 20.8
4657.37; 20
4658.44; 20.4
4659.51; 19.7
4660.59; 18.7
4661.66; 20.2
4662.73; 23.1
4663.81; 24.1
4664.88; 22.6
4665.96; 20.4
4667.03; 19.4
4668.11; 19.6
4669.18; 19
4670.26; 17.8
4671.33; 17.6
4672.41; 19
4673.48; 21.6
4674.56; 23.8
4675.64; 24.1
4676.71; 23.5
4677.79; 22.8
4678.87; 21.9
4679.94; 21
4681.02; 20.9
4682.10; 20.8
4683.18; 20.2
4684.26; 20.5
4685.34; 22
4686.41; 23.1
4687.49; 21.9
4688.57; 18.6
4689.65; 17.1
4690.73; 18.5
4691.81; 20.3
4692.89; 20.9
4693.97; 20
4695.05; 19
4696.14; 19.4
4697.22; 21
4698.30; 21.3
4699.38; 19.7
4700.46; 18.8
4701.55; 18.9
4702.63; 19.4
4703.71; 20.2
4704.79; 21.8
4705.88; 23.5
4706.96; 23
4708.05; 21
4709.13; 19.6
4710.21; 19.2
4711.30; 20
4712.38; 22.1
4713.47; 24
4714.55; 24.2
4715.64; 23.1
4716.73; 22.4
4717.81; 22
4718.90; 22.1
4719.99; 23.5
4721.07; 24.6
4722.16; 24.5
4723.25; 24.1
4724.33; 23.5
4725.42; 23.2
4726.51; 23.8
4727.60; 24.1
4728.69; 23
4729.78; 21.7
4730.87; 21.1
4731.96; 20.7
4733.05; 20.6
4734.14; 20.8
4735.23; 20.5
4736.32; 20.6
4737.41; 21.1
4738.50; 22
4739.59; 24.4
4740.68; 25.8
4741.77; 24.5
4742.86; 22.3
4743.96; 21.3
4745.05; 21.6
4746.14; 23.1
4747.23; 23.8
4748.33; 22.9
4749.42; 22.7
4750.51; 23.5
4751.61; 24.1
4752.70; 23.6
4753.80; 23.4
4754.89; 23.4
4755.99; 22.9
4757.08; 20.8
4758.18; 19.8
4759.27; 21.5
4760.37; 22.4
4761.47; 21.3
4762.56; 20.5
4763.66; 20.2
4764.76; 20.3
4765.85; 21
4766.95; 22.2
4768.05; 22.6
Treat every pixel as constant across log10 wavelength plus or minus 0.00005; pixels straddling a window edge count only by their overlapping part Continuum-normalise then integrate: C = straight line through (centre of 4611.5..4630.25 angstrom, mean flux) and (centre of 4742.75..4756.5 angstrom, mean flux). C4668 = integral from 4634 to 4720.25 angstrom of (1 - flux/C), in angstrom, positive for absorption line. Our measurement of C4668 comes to 6.69 angstrom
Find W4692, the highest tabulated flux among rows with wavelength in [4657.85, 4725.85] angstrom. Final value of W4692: 24.6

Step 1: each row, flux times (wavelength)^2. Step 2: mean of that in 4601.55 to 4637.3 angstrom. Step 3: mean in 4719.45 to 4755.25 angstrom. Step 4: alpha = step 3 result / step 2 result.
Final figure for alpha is 1.07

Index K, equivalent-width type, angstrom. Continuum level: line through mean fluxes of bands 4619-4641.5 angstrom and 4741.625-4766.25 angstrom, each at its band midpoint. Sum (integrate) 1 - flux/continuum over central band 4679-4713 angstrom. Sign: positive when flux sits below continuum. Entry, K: 3.04 angstrom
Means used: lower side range 22.8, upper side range 22.2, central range 20.5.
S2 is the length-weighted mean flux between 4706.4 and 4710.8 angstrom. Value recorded 20.7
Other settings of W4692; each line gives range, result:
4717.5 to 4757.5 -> 25.8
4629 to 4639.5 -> 23.6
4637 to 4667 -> 24.1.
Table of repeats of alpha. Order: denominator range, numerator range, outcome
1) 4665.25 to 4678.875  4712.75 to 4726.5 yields 1.15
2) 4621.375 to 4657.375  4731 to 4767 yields 1.03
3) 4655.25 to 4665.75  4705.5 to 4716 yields 1.06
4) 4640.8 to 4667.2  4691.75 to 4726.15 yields 1.02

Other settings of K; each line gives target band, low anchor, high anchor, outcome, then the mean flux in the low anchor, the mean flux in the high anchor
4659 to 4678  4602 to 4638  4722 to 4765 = 1.22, 22.3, 22.4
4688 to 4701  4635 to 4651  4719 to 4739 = 1.59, 22.1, 22.4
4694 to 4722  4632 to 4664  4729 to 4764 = 0.91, 22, 22.2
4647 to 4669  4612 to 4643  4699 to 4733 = 1.36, 23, 22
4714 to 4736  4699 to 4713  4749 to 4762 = -1.42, 20.6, 22.4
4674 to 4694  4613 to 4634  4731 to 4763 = 1.40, 23.2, 22.3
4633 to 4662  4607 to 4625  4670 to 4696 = -0.10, 22.7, 20.7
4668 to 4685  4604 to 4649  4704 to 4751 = 1.11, 22.3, 22.5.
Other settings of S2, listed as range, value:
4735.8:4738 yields 20.9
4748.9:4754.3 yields 23.4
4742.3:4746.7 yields 22.1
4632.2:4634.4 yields 22.4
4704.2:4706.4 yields 22.5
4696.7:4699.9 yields 20.7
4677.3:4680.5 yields 21.9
